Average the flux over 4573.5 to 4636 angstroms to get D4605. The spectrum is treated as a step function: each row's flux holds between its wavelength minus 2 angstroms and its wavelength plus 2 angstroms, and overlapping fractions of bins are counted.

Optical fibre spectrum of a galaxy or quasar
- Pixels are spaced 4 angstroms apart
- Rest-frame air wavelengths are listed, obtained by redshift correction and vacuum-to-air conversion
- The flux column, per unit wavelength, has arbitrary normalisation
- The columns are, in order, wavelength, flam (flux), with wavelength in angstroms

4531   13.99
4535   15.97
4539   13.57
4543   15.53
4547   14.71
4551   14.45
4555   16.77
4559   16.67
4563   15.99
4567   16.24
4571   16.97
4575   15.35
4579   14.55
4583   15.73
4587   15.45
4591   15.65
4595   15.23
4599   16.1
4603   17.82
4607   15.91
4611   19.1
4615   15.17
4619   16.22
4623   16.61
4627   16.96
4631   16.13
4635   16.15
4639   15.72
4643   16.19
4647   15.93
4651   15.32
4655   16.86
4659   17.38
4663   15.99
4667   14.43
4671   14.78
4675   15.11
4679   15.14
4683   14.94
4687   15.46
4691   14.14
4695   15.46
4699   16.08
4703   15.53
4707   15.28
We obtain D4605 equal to 16.1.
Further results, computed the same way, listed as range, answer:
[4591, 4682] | 16.1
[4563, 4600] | 15.7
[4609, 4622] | 16.8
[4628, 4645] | 16.1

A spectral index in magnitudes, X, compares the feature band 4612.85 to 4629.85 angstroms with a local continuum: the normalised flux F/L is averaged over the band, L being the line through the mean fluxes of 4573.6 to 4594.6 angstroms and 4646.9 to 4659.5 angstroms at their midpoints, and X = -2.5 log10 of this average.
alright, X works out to -0.026 mag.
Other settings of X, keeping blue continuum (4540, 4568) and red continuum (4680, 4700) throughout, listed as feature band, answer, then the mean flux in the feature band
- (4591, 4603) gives -0.035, 16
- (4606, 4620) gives -0.083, 16.7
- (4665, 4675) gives 0.039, 14.7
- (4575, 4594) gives 0.015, 15.3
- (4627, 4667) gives -0.056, 16.1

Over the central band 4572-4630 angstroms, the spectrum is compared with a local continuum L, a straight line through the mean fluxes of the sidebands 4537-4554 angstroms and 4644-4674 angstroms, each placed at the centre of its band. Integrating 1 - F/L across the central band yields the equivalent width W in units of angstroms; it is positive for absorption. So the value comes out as -3.5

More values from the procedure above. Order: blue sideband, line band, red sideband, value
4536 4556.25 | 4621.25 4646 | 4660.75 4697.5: -2.0 angstroms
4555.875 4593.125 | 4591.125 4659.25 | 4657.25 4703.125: -3.2 angstroms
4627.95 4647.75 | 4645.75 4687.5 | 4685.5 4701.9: 0.3 angstroms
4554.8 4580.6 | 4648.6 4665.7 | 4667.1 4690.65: -1.3 angstroms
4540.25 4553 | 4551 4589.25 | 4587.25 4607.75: -1.2 angstroms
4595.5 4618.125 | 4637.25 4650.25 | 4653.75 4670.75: 0.3 angstroms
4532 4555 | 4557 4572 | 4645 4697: -1.4 angstroms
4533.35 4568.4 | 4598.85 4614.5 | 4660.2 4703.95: -1.8 angstroms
